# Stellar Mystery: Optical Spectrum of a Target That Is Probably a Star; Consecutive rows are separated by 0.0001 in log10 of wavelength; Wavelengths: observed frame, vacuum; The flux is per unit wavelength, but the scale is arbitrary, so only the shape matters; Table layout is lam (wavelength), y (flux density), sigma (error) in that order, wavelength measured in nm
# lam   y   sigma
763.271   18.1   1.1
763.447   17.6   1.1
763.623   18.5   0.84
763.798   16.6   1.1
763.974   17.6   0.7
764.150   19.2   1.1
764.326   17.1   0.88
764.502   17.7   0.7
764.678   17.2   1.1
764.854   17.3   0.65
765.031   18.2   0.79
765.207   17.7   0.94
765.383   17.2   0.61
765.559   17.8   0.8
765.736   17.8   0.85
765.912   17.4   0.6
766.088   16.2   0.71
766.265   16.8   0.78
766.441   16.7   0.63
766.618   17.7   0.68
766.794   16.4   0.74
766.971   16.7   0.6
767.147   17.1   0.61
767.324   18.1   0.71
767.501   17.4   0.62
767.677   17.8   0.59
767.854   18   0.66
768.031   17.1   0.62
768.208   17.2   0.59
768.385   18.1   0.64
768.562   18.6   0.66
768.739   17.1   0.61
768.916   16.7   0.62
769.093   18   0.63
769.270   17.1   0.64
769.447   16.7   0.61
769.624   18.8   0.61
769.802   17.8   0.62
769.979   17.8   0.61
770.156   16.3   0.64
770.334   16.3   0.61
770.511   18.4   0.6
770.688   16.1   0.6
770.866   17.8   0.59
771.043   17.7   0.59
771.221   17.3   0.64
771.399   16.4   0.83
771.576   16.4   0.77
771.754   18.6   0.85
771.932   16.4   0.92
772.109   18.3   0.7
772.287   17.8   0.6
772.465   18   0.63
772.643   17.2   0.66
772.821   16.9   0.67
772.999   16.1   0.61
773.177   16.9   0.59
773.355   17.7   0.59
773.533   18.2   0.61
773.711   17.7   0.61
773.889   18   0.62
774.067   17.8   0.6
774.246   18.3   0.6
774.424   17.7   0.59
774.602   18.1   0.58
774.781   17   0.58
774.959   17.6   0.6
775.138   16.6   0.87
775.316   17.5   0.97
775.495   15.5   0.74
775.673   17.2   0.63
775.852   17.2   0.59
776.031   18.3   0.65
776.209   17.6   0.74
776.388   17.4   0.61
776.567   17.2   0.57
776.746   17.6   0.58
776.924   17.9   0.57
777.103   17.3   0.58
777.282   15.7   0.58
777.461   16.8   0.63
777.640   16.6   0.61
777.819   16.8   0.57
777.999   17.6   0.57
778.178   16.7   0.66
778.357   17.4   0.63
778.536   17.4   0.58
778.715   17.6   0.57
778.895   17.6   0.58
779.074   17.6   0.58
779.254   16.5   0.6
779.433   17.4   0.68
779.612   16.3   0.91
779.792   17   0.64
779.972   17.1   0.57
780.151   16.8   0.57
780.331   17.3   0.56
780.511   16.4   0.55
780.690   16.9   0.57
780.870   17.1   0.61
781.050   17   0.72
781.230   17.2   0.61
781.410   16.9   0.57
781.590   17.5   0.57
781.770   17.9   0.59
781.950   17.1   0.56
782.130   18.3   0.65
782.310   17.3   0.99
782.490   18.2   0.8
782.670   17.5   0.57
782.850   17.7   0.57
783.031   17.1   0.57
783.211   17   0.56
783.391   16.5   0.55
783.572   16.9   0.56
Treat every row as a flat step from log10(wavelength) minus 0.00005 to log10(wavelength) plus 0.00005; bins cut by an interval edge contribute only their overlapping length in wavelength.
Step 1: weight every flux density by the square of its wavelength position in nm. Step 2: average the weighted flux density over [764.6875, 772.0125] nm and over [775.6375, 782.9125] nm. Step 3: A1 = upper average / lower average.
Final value 1.02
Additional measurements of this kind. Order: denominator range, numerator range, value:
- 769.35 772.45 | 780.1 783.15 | 1.02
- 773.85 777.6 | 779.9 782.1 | 1.00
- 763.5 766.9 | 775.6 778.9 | 1.02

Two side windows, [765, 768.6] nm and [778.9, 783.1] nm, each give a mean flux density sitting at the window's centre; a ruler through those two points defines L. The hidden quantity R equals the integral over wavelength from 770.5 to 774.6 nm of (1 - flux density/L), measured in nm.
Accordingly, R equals -0.03 nm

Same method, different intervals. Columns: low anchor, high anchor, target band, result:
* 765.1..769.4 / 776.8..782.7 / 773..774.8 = -0.044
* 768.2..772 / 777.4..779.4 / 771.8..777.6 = -0.040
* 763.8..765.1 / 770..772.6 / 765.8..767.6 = 0.049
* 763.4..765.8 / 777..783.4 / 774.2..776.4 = -0.006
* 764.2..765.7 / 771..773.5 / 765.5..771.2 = 0.024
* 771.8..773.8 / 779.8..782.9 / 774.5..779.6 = 0.048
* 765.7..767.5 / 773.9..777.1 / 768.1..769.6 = -0.027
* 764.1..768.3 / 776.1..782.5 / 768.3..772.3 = -0.018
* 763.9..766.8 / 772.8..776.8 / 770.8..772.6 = -0.005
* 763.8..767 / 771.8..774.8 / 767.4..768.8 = -0.020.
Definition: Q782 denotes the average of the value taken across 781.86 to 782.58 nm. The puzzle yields 17.7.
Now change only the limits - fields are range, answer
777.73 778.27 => 17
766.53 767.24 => 17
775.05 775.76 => 16.7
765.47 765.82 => 17.8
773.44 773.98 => 18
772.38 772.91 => 17.4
